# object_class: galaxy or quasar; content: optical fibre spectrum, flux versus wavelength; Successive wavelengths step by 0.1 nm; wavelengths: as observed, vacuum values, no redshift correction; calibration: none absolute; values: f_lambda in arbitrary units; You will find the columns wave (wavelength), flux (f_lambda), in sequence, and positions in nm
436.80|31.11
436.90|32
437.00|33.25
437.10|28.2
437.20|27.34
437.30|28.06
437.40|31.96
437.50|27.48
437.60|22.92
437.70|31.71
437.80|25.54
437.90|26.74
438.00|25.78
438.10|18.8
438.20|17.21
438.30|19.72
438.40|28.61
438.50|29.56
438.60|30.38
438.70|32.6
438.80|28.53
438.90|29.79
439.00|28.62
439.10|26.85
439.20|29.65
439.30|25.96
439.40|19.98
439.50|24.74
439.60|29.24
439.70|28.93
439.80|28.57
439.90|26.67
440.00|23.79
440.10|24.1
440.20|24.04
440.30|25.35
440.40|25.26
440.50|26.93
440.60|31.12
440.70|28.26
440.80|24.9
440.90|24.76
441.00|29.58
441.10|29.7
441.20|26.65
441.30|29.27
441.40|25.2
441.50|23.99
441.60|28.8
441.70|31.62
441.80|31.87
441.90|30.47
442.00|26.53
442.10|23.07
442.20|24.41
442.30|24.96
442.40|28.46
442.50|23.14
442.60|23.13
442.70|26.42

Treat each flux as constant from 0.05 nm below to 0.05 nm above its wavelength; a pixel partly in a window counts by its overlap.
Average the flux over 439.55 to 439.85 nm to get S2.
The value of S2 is 28.9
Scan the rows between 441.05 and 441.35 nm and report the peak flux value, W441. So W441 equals 29.7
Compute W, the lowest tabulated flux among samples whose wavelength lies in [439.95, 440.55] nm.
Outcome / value 23.79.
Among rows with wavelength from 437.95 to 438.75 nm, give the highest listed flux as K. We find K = 32.6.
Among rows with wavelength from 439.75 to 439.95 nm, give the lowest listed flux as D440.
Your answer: 26.67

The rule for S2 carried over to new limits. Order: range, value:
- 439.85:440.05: 25.2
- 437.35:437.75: 28.5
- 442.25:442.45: 26.7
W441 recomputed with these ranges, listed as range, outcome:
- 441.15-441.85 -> 31.87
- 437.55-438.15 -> 31.71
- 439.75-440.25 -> 28.57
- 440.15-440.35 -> 25.35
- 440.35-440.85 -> 31.12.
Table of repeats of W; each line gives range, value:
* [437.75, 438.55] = 17.21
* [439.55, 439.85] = 28.57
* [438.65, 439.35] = 25.96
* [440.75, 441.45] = 24.76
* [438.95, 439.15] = 26.85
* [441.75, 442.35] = 23.07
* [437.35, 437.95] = 22.92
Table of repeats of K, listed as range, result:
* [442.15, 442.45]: 28.46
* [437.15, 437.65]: 31.96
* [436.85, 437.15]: 33.25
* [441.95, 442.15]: 26.53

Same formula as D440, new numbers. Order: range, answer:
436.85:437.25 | 27.34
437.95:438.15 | 18.8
